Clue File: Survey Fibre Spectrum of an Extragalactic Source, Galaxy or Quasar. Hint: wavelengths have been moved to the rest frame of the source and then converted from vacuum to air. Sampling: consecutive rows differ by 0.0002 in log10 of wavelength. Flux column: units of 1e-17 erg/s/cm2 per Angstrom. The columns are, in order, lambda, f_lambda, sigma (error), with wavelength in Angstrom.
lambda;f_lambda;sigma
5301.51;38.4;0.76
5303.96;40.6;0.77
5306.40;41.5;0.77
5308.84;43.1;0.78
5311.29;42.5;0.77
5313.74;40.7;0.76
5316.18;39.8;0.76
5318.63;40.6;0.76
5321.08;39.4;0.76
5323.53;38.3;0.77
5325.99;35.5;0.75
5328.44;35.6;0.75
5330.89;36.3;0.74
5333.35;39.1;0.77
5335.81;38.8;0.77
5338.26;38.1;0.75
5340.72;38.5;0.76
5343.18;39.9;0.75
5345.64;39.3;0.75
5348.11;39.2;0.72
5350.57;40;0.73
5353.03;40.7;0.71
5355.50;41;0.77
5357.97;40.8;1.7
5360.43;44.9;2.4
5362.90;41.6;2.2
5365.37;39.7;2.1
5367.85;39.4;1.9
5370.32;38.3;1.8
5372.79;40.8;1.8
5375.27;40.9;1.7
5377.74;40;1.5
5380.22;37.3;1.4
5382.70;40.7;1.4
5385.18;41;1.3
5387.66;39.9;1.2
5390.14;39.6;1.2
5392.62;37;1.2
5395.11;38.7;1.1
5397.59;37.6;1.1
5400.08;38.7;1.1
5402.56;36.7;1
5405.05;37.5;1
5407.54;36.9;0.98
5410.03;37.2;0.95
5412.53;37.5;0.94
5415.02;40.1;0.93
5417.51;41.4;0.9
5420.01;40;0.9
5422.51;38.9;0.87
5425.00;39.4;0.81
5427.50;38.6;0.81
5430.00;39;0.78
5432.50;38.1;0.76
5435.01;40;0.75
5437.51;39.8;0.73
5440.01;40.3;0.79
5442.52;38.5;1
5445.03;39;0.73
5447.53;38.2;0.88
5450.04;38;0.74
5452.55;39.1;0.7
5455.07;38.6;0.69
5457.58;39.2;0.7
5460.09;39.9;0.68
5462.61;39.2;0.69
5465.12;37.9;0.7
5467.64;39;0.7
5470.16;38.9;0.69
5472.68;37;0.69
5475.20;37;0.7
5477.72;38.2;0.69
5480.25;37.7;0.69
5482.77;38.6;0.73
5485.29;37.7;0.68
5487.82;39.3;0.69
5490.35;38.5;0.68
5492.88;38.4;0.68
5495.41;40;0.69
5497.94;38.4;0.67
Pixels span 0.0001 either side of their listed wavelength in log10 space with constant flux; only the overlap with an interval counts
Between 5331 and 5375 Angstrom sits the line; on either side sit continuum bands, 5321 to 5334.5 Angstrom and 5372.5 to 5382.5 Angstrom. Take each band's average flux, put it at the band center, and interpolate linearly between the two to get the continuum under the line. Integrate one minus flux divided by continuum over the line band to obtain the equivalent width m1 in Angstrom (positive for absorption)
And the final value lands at -1.7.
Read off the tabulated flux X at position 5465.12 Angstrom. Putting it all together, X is 37.9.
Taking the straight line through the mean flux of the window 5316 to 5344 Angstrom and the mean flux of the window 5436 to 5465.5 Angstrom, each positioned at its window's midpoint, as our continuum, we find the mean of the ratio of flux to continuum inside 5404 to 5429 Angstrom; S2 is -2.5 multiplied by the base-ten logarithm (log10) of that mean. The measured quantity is 0.00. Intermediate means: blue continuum 38.2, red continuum 39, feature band 38.8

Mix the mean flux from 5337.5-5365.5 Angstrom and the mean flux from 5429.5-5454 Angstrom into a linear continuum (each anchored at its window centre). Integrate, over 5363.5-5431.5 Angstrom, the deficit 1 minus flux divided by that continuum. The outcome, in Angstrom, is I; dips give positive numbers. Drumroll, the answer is 1.1 Angstrom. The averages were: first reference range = 40.4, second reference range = 39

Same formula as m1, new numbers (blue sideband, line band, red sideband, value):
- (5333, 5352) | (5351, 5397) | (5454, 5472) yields -1.2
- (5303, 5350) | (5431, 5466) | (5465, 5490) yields -0.6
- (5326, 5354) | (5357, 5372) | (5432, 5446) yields -0.8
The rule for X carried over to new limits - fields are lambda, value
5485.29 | 37.7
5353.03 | 40.7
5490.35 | 38.5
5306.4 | 41.5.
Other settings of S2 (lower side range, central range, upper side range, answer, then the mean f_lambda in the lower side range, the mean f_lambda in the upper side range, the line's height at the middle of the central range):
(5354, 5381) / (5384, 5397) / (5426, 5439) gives 0.02 mag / 40.5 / 39.1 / 40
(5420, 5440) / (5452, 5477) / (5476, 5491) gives 0.00 mag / 39.3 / 38.3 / 38.6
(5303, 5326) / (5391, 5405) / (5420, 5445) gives 0.05 mag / 40.4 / 39.2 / 39.6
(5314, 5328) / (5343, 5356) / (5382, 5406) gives -0.03 mag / 38.7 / 38.7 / 38.7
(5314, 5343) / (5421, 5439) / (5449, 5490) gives -0.02 mag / 38.3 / 38.5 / 38.4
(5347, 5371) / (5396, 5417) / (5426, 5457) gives 0.05 mag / 40.6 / 38.9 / 39.7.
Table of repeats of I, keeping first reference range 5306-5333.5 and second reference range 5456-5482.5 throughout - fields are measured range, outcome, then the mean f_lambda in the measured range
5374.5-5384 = -0.2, 39.7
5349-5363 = -0.8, 41.5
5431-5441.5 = -0.2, 39.5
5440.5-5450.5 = 0.0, 38.6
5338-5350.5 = 0.0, 39.2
